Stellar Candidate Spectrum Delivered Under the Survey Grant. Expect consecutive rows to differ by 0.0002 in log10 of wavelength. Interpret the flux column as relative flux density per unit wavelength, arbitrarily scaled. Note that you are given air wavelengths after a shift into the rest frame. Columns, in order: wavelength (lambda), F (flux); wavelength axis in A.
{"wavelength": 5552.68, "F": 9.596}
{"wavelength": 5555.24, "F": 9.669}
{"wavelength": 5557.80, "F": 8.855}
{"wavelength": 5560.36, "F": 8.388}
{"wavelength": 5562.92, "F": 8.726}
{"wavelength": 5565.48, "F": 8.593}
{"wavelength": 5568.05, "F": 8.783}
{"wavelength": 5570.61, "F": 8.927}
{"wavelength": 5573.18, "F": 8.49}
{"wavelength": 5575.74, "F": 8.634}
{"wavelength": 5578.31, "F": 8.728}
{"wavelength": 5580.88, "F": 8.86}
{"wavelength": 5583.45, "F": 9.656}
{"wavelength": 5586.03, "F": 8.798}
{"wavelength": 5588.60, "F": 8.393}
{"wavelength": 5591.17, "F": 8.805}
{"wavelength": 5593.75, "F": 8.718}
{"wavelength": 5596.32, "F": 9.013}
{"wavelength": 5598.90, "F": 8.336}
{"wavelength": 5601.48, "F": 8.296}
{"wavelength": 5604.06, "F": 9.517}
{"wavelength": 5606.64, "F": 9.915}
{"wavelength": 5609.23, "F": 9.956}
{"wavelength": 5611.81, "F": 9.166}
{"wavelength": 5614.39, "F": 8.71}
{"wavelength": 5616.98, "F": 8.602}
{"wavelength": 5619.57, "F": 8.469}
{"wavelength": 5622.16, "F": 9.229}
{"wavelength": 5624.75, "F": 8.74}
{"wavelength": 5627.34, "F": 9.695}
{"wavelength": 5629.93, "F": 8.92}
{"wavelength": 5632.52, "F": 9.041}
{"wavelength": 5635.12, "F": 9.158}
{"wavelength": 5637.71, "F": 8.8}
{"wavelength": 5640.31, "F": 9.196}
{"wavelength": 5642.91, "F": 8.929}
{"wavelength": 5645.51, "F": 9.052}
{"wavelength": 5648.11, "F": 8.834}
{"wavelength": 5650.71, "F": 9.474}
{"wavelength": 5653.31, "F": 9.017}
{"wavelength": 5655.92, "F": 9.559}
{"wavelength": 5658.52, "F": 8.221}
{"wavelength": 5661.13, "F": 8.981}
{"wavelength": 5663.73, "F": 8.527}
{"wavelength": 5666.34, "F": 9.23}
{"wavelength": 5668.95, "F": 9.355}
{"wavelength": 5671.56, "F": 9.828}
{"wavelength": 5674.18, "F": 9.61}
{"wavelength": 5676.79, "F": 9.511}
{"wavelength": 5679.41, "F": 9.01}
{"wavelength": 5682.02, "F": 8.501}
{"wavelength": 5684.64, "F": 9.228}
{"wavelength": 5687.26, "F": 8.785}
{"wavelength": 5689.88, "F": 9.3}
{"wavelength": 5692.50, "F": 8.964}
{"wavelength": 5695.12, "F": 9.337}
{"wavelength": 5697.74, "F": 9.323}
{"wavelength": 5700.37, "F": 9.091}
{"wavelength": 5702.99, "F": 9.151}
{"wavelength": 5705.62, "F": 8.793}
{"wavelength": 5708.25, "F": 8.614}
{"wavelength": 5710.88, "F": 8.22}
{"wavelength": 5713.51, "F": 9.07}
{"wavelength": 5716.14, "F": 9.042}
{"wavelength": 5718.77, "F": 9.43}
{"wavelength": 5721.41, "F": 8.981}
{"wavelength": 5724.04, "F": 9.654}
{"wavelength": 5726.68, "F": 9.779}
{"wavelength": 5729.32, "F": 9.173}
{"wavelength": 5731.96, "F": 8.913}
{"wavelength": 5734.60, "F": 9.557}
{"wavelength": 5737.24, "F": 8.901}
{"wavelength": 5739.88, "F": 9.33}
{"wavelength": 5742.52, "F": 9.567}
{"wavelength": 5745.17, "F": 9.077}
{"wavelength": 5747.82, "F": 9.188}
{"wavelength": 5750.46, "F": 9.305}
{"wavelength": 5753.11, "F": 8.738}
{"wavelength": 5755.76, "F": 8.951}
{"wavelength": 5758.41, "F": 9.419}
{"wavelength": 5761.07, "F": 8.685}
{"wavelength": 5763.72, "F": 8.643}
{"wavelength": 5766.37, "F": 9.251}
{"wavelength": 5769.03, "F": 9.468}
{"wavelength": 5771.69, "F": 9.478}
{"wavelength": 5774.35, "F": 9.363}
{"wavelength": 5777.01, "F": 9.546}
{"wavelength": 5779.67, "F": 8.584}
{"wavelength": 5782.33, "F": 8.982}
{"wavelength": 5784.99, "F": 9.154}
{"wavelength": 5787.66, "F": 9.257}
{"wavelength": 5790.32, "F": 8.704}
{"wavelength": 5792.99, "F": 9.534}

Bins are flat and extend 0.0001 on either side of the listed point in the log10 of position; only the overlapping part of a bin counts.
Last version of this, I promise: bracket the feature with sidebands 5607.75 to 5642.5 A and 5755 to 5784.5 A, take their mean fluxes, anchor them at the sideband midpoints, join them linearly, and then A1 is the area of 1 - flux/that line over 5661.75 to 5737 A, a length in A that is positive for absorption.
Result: -0.4 A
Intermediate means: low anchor 9.05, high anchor 9.13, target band 9.14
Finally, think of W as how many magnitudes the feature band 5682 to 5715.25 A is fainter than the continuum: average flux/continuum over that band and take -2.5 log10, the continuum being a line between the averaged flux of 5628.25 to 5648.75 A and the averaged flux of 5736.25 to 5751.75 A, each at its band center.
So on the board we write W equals 0.02 mag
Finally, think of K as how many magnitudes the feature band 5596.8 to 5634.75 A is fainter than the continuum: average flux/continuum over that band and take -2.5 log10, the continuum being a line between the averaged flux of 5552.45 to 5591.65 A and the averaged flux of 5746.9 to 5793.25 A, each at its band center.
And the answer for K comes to -0.02 mag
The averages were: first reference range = 8.85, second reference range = 9.12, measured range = 9.04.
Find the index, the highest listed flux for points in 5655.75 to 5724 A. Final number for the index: 9.828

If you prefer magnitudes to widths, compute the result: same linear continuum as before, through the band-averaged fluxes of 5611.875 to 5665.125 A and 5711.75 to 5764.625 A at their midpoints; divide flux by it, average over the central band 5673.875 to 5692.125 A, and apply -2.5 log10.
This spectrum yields -0.01 mag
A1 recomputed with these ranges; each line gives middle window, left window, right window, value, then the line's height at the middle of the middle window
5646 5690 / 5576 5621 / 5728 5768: -0.46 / 9.02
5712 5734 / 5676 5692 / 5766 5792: -0.39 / 9.09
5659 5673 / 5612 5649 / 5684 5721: -0.22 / 8.99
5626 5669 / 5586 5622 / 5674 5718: -0.38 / 8.97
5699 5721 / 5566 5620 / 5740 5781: 0.36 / 9.08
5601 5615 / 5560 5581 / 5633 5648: -0.76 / 8.86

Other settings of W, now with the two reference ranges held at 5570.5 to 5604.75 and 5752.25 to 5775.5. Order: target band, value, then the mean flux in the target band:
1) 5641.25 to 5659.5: -0.02 mag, 9.03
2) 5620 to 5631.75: -0.03 mag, 9.09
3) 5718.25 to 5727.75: -0.05 mag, 9.45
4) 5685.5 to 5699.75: -0.02 mag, 9.14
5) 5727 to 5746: -0.02 mag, 9.25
